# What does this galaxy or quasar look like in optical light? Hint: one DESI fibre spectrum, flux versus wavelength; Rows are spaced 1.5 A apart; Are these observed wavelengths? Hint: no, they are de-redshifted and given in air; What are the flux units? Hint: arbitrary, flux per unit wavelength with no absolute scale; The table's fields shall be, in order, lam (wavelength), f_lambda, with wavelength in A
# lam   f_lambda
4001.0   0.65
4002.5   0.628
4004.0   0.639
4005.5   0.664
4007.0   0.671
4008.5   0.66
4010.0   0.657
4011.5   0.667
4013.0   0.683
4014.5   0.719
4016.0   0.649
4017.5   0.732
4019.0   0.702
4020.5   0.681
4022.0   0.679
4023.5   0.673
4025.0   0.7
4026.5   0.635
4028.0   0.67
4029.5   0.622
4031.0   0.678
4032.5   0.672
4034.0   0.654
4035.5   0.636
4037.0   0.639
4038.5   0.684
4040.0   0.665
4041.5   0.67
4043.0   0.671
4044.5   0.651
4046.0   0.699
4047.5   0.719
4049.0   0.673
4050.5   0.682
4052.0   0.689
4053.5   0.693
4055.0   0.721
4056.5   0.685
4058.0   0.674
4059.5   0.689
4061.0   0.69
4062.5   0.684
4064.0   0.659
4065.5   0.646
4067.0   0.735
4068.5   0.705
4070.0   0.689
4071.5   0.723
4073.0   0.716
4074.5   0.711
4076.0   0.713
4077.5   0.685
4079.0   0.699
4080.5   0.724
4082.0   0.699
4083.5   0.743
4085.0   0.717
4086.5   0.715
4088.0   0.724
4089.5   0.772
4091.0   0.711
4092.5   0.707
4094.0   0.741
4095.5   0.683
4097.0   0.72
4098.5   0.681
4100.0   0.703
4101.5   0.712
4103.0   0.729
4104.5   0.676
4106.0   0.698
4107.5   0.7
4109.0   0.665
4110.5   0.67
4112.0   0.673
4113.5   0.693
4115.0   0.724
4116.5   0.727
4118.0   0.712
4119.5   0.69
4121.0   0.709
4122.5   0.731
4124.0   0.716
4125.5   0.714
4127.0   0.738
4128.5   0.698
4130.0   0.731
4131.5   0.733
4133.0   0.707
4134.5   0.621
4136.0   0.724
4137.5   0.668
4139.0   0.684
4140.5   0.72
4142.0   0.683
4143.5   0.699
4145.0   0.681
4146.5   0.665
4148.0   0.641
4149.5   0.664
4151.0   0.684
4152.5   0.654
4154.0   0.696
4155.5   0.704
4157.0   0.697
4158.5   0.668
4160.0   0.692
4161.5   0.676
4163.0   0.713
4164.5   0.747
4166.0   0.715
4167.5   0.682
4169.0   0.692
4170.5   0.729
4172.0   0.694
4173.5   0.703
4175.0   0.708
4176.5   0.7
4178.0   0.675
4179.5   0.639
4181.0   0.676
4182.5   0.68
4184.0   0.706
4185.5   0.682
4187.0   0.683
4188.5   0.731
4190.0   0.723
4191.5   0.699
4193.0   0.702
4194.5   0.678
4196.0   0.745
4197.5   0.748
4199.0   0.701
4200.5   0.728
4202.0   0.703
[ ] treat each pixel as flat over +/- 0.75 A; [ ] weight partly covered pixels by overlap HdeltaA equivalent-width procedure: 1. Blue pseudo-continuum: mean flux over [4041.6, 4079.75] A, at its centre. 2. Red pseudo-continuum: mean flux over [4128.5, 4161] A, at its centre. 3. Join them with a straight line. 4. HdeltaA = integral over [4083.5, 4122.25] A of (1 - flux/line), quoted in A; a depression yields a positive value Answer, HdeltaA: -1.0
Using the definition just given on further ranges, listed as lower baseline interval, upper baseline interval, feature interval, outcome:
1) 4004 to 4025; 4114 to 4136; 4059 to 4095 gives -0.57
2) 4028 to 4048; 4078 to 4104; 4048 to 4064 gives -0.11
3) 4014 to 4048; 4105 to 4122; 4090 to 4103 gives -0.34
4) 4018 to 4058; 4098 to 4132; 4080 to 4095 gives -0.65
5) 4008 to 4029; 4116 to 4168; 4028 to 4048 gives 0.46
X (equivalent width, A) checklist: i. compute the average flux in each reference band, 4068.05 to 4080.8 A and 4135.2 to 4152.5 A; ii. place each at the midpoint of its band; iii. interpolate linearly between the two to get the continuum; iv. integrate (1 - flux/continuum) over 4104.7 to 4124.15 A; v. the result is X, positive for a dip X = -0.2 A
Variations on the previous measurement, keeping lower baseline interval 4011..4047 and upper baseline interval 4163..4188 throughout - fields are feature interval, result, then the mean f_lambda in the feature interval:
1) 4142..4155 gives 0.3 A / 0.674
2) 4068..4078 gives -0.4 A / 0.707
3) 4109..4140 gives -0.7 A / 0.702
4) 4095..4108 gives -0.3 A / 0.701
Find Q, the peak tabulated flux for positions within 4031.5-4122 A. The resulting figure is 0.772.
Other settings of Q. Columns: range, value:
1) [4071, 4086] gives 0.743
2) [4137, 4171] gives 0.747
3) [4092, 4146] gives 0.741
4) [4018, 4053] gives 0.719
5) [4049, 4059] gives 0.721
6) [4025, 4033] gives 0.7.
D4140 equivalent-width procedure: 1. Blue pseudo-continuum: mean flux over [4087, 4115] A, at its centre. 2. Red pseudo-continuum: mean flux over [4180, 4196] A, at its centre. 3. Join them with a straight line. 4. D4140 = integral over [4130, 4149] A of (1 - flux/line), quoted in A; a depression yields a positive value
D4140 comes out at 0.4 A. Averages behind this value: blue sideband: 0.704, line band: 0.687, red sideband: 0.697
